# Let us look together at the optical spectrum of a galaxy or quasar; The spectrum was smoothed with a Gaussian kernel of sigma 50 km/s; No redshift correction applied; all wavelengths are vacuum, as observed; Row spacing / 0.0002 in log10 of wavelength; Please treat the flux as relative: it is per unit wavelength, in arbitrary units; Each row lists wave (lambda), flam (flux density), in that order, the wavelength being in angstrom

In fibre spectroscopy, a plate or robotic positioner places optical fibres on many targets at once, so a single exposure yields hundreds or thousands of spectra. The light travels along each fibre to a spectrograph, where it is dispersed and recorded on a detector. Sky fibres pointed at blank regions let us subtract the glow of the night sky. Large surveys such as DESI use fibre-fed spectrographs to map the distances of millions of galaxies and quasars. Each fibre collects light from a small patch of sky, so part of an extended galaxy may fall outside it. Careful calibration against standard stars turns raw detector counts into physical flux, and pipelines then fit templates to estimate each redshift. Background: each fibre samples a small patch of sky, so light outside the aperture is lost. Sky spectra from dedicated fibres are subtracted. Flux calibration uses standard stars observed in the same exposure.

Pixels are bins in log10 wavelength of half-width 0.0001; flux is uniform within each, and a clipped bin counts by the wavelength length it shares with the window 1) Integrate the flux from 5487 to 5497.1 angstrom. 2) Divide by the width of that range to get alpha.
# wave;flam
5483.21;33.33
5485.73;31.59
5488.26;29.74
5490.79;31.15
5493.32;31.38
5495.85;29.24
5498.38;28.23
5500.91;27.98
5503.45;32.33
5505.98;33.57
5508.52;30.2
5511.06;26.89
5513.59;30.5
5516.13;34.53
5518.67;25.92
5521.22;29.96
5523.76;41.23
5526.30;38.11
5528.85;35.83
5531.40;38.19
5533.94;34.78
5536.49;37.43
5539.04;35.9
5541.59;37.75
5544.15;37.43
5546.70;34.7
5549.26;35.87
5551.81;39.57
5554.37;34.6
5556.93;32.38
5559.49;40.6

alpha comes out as 30.4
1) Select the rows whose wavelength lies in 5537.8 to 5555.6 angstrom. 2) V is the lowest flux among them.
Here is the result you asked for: 34.6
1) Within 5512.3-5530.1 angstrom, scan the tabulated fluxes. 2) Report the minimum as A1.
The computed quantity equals 25.92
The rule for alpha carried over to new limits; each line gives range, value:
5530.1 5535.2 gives 36.5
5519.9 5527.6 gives 36.4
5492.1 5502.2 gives 29.2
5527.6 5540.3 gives 36.4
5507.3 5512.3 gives 28.5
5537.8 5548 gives 36.4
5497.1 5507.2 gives 30.5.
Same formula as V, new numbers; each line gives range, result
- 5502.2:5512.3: 26.89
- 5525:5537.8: 34.78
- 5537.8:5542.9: 35.9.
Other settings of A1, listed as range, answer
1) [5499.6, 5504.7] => 27.98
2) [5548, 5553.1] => 35.87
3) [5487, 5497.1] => 29.24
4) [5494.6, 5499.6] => 28.23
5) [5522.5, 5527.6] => 38.11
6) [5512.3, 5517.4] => 30.5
